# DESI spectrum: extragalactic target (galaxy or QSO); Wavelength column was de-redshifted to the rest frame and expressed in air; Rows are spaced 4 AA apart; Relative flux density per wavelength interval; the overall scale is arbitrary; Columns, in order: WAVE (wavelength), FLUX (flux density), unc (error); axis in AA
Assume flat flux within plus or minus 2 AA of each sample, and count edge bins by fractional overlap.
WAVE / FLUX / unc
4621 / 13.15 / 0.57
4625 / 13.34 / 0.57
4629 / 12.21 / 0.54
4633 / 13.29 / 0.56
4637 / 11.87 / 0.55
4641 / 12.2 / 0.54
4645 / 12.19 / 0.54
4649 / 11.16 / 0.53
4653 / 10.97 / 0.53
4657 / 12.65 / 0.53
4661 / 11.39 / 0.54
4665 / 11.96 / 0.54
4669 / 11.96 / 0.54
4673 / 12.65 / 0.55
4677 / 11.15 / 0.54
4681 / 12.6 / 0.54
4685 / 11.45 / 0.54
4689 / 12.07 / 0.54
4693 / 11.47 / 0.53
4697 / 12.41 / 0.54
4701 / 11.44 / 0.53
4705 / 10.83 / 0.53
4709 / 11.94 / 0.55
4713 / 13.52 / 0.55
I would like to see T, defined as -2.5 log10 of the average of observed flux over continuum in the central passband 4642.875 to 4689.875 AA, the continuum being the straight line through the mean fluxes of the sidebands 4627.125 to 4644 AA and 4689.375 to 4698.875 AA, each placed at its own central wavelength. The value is 0.03 mag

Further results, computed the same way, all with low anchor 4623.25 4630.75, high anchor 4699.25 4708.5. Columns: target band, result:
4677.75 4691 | -0.03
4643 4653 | 0.07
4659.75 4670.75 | 0.02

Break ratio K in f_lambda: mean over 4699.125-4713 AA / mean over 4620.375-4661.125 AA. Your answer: 0.96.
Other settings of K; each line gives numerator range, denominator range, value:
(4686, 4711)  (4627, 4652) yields 0.97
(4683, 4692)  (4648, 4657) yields 1.03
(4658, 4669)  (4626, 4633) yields 0.93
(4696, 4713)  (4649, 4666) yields 1.01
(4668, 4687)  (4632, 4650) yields 0.99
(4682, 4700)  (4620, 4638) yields 0.93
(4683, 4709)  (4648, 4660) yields 1.00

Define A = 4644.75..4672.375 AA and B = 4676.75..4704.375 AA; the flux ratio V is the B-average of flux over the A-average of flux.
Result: 1.00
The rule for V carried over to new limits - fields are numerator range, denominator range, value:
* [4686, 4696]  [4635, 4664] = 1.00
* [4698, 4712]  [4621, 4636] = 0.90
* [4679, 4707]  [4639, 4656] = 1.01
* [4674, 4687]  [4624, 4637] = 0.93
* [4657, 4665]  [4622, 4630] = 0.92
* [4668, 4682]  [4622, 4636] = 0.94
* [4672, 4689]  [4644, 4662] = 1.02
